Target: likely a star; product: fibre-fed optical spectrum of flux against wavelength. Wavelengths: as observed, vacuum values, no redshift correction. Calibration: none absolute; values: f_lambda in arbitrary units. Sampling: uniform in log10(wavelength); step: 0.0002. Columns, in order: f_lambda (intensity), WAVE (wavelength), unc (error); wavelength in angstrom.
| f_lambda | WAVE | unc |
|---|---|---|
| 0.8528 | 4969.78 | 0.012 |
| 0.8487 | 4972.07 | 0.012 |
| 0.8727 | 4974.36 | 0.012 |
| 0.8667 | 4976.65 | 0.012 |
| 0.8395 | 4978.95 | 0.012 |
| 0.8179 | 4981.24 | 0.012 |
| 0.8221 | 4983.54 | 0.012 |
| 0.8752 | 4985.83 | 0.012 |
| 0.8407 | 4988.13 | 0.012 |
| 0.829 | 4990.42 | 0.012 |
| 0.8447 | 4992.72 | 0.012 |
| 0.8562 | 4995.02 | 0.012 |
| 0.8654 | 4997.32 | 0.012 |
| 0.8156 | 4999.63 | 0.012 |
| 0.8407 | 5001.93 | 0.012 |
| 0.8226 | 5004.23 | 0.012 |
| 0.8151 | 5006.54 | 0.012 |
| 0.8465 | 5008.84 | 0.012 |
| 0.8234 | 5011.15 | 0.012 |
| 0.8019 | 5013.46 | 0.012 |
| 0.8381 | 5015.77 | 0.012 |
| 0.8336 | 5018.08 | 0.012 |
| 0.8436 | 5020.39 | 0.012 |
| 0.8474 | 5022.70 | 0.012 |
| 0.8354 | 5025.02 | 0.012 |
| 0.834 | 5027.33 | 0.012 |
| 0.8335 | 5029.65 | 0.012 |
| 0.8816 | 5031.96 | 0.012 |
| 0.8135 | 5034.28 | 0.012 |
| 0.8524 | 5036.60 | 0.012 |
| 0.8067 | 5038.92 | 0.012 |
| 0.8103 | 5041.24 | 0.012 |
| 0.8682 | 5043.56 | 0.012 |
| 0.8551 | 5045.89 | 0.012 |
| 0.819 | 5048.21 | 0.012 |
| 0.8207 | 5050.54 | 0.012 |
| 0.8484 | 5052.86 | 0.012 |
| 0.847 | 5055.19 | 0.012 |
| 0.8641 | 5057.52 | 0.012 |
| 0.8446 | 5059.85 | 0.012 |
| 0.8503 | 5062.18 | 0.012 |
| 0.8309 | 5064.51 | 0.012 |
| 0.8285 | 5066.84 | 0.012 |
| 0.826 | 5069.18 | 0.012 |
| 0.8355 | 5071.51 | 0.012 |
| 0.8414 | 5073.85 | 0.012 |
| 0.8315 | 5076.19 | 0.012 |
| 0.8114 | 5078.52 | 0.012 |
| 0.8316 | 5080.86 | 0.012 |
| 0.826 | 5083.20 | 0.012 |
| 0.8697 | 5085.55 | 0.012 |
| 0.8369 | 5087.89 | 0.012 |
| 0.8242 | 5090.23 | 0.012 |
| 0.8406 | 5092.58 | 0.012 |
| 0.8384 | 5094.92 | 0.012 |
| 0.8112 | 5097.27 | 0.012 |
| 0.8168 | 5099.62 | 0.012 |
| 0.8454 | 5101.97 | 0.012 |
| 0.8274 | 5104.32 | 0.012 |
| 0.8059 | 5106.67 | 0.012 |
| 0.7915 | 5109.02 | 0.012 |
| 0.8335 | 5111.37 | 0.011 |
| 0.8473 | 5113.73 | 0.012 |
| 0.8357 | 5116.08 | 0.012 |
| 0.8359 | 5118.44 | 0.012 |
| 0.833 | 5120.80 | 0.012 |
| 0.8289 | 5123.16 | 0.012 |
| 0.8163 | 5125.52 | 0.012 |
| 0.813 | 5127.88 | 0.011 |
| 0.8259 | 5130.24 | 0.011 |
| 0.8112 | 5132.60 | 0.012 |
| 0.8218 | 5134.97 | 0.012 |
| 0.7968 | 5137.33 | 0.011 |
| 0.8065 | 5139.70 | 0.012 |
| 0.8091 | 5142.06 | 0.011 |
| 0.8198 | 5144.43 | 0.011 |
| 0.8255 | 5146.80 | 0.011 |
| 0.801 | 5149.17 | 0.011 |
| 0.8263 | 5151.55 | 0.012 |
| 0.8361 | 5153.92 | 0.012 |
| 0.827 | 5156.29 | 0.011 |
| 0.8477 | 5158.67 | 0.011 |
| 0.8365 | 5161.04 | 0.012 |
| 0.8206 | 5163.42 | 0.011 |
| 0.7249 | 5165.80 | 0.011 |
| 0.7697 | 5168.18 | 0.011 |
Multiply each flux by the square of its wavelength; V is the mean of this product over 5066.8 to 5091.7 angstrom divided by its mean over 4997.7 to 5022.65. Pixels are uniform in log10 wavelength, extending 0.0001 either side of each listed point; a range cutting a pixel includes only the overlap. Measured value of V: 1.03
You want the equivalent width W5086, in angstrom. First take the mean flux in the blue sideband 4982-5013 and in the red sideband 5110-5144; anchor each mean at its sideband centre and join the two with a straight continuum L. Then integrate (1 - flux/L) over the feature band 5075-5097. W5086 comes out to -0.2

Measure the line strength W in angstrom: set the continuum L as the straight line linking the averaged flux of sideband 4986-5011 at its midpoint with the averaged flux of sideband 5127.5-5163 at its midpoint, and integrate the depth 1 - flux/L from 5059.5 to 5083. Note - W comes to -0.08 angstrom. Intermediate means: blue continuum 0.839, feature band 0.833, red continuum 0.821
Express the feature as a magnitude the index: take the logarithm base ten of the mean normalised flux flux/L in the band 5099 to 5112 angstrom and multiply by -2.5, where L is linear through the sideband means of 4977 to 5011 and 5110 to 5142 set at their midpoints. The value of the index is 0.007 mag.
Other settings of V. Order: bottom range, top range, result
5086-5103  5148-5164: 1.02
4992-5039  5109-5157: 1.03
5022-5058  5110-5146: 1.01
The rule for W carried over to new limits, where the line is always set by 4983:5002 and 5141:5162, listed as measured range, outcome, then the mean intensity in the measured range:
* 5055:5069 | -0.1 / 0.843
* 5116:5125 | 0.0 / 0.831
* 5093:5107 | 0.1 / 0.826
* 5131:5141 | 0.2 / 0.81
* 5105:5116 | 0.1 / 0.822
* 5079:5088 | -0.1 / 0.839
